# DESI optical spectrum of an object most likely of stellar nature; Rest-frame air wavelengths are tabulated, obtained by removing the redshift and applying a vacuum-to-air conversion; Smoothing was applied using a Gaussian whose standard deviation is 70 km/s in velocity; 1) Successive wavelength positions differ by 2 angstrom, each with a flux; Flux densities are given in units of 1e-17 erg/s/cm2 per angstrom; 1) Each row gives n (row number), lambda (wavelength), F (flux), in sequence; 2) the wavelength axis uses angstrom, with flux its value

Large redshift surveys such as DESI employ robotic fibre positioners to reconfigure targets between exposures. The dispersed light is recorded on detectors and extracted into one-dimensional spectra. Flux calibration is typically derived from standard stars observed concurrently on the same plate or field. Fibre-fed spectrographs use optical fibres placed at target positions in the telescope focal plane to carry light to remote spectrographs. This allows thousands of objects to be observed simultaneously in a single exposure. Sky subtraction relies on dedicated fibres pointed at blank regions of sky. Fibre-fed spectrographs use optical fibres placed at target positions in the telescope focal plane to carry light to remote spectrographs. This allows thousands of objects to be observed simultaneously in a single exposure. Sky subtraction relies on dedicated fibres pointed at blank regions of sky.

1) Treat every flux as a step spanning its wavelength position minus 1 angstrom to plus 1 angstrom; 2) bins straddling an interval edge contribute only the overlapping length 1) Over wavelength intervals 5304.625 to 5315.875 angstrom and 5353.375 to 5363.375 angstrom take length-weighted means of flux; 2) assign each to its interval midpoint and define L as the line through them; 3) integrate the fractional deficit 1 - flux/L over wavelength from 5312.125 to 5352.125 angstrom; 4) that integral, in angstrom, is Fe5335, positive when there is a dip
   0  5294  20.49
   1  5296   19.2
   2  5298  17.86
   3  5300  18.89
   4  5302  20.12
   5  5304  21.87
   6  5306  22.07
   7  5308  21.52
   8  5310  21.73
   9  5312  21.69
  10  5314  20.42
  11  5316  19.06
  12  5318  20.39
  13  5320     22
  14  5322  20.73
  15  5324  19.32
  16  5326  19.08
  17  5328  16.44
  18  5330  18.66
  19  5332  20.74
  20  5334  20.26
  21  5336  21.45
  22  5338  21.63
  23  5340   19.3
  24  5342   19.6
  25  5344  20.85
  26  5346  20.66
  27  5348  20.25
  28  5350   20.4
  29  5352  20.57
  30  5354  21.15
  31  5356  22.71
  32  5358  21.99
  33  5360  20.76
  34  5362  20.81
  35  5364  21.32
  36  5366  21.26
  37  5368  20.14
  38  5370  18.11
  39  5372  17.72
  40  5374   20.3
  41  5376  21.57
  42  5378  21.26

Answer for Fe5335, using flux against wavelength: 2.39 angstrom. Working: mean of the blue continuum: 21.3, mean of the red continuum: 21.5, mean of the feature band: 20.1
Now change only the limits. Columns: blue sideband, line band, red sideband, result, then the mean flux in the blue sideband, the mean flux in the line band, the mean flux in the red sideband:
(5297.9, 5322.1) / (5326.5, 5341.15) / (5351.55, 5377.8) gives 0.67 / 20.7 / 19.8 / 20.7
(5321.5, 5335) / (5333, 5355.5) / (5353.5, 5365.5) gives -0.24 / 19.3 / 20.6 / 21.5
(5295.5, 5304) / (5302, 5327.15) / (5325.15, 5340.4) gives -1.63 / 19.3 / 20.8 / 19.7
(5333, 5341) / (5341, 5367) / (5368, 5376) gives -1.28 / 20.7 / 20.9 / 19.2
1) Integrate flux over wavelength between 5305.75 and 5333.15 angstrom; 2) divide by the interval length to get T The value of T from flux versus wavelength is 20.2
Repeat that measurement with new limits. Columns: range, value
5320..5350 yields 20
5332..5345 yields 20.5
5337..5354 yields 20.5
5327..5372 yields 20.4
